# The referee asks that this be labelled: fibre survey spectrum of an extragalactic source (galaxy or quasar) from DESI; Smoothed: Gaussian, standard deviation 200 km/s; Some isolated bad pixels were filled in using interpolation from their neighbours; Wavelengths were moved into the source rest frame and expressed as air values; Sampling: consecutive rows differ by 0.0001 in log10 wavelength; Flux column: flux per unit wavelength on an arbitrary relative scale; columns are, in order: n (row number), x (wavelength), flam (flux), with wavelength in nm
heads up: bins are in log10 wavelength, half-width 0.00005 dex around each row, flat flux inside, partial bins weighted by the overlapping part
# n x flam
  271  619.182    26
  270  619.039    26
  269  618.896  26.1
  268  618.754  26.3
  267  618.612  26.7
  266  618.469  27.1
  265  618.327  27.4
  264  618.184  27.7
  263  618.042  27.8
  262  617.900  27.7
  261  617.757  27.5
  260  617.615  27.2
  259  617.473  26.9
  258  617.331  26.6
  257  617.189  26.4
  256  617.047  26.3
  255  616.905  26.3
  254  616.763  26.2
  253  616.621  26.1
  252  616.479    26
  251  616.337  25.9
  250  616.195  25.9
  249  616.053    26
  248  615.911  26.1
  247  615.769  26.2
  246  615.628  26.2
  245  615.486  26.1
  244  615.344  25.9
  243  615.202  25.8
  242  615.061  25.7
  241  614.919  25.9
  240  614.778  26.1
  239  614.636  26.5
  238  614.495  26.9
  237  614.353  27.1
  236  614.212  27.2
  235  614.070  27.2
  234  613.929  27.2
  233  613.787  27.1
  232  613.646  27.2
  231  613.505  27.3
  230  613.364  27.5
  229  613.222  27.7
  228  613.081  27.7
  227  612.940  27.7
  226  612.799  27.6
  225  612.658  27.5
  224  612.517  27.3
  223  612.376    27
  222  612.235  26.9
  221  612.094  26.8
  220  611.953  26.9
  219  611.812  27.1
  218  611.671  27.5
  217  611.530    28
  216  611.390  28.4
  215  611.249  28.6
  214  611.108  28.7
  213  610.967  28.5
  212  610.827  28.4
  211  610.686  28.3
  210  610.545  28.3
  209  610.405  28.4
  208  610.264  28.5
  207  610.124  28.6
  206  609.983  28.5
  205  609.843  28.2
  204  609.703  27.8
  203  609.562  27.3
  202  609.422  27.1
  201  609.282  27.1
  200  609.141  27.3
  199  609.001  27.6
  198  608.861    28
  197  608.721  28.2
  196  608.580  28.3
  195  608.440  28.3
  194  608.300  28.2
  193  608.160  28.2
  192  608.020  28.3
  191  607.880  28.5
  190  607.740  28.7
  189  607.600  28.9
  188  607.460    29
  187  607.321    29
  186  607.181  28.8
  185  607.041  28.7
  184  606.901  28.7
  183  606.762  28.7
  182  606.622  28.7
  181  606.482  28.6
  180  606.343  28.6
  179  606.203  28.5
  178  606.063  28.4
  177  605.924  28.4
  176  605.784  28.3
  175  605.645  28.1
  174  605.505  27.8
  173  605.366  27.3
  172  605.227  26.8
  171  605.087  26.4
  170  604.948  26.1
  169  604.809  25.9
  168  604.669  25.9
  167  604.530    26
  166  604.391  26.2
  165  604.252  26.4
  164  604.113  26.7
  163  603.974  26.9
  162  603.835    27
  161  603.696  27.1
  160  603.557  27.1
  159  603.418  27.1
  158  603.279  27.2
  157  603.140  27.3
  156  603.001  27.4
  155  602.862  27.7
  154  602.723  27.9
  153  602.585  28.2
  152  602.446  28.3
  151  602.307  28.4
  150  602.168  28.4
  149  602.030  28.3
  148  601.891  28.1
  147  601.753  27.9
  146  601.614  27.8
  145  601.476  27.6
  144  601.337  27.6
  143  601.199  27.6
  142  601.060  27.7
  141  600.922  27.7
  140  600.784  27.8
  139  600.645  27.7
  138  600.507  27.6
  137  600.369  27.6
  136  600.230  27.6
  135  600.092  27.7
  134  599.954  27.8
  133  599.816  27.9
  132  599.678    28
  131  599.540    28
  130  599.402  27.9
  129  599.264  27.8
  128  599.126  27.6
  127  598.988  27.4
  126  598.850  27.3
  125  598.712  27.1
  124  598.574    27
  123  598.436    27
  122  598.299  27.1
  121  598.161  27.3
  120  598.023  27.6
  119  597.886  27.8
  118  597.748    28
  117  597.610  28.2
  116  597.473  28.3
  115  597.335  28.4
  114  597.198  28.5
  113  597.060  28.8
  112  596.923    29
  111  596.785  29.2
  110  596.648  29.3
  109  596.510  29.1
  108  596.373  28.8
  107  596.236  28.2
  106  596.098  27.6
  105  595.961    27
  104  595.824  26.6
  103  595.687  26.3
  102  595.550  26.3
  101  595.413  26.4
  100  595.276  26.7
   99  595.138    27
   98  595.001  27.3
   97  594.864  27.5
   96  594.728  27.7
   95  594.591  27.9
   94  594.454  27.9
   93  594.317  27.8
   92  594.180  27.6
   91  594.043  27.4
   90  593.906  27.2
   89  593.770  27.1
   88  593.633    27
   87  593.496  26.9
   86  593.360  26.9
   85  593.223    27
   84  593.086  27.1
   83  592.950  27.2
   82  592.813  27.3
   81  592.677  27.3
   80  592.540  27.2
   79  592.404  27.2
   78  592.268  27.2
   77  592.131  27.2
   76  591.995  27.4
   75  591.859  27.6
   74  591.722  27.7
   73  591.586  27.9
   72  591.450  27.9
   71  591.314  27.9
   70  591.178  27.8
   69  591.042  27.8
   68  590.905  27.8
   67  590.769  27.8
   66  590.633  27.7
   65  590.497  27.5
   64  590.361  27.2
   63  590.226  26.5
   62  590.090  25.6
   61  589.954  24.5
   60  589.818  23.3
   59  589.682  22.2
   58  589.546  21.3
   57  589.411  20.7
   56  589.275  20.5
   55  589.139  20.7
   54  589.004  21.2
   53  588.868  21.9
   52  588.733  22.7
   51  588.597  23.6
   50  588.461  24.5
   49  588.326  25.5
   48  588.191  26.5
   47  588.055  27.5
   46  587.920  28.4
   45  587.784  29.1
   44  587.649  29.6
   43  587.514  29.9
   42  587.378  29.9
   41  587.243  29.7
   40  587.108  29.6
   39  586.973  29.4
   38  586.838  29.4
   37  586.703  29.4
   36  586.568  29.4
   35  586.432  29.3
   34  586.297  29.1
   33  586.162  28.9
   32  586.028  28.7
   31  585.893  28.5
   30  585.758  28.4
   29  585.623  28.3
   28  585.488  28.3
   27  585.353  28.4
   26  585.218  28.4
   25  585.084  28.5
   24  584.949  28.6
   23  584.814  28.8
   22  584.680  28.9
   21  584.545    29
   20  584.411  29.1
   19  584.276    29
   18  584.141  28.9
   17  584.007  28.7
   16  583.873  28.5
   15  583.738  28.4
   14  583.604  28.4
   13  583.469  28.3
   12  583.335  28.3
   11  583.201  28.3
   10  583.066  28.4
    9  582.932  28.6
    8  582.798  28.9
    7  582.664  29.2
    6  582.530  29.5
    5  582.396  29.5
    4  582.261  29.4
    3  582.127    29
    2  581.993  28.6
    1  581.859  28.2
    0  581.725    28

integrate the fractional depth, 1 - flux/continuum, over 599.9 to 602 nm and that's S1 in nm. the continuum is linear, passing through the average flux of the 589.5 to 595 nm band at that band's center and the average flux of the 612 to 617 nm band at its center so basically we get -0.07 nm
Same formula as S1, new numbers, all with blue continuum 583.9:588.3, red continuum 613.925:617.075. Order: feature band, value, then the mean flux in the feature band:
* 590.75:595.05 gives 0.12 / 27.4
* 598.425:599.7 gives 0.01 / 27.5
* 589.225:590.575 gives 0.21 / 24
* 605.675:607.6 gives -0.11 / 28.7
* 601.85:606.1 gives -0.01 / 27.3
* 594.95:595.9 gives 0.05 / 26.6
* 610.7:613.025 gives -0.10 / 27.7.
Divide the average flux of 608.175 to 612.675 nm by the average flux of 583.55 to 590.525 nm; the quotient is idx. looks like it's 1.0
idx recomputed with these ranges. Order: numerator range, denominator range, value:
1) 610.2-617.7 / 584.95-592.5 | 1.00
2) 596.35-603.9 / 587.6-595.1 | 1.06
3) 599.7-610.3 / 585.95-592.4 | 1.04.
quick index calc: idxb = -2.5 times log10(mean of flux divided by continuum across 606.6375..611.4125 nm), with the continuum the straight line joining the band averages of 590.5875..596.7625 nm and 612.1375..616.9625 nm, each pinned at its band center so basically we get -0.06 mag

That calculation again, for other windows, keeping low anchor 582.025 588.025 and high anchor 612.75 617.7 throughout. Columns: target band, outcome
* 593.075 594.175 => 0.05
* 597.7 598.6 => 0.02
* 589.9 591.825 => 0.05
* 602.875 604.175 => 0.02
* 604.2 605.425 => 0.04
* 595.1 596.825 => 0.02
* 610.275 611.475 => -0.06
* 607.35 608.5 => -0.05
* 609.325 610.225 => -0.04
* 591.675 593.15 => 0.04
